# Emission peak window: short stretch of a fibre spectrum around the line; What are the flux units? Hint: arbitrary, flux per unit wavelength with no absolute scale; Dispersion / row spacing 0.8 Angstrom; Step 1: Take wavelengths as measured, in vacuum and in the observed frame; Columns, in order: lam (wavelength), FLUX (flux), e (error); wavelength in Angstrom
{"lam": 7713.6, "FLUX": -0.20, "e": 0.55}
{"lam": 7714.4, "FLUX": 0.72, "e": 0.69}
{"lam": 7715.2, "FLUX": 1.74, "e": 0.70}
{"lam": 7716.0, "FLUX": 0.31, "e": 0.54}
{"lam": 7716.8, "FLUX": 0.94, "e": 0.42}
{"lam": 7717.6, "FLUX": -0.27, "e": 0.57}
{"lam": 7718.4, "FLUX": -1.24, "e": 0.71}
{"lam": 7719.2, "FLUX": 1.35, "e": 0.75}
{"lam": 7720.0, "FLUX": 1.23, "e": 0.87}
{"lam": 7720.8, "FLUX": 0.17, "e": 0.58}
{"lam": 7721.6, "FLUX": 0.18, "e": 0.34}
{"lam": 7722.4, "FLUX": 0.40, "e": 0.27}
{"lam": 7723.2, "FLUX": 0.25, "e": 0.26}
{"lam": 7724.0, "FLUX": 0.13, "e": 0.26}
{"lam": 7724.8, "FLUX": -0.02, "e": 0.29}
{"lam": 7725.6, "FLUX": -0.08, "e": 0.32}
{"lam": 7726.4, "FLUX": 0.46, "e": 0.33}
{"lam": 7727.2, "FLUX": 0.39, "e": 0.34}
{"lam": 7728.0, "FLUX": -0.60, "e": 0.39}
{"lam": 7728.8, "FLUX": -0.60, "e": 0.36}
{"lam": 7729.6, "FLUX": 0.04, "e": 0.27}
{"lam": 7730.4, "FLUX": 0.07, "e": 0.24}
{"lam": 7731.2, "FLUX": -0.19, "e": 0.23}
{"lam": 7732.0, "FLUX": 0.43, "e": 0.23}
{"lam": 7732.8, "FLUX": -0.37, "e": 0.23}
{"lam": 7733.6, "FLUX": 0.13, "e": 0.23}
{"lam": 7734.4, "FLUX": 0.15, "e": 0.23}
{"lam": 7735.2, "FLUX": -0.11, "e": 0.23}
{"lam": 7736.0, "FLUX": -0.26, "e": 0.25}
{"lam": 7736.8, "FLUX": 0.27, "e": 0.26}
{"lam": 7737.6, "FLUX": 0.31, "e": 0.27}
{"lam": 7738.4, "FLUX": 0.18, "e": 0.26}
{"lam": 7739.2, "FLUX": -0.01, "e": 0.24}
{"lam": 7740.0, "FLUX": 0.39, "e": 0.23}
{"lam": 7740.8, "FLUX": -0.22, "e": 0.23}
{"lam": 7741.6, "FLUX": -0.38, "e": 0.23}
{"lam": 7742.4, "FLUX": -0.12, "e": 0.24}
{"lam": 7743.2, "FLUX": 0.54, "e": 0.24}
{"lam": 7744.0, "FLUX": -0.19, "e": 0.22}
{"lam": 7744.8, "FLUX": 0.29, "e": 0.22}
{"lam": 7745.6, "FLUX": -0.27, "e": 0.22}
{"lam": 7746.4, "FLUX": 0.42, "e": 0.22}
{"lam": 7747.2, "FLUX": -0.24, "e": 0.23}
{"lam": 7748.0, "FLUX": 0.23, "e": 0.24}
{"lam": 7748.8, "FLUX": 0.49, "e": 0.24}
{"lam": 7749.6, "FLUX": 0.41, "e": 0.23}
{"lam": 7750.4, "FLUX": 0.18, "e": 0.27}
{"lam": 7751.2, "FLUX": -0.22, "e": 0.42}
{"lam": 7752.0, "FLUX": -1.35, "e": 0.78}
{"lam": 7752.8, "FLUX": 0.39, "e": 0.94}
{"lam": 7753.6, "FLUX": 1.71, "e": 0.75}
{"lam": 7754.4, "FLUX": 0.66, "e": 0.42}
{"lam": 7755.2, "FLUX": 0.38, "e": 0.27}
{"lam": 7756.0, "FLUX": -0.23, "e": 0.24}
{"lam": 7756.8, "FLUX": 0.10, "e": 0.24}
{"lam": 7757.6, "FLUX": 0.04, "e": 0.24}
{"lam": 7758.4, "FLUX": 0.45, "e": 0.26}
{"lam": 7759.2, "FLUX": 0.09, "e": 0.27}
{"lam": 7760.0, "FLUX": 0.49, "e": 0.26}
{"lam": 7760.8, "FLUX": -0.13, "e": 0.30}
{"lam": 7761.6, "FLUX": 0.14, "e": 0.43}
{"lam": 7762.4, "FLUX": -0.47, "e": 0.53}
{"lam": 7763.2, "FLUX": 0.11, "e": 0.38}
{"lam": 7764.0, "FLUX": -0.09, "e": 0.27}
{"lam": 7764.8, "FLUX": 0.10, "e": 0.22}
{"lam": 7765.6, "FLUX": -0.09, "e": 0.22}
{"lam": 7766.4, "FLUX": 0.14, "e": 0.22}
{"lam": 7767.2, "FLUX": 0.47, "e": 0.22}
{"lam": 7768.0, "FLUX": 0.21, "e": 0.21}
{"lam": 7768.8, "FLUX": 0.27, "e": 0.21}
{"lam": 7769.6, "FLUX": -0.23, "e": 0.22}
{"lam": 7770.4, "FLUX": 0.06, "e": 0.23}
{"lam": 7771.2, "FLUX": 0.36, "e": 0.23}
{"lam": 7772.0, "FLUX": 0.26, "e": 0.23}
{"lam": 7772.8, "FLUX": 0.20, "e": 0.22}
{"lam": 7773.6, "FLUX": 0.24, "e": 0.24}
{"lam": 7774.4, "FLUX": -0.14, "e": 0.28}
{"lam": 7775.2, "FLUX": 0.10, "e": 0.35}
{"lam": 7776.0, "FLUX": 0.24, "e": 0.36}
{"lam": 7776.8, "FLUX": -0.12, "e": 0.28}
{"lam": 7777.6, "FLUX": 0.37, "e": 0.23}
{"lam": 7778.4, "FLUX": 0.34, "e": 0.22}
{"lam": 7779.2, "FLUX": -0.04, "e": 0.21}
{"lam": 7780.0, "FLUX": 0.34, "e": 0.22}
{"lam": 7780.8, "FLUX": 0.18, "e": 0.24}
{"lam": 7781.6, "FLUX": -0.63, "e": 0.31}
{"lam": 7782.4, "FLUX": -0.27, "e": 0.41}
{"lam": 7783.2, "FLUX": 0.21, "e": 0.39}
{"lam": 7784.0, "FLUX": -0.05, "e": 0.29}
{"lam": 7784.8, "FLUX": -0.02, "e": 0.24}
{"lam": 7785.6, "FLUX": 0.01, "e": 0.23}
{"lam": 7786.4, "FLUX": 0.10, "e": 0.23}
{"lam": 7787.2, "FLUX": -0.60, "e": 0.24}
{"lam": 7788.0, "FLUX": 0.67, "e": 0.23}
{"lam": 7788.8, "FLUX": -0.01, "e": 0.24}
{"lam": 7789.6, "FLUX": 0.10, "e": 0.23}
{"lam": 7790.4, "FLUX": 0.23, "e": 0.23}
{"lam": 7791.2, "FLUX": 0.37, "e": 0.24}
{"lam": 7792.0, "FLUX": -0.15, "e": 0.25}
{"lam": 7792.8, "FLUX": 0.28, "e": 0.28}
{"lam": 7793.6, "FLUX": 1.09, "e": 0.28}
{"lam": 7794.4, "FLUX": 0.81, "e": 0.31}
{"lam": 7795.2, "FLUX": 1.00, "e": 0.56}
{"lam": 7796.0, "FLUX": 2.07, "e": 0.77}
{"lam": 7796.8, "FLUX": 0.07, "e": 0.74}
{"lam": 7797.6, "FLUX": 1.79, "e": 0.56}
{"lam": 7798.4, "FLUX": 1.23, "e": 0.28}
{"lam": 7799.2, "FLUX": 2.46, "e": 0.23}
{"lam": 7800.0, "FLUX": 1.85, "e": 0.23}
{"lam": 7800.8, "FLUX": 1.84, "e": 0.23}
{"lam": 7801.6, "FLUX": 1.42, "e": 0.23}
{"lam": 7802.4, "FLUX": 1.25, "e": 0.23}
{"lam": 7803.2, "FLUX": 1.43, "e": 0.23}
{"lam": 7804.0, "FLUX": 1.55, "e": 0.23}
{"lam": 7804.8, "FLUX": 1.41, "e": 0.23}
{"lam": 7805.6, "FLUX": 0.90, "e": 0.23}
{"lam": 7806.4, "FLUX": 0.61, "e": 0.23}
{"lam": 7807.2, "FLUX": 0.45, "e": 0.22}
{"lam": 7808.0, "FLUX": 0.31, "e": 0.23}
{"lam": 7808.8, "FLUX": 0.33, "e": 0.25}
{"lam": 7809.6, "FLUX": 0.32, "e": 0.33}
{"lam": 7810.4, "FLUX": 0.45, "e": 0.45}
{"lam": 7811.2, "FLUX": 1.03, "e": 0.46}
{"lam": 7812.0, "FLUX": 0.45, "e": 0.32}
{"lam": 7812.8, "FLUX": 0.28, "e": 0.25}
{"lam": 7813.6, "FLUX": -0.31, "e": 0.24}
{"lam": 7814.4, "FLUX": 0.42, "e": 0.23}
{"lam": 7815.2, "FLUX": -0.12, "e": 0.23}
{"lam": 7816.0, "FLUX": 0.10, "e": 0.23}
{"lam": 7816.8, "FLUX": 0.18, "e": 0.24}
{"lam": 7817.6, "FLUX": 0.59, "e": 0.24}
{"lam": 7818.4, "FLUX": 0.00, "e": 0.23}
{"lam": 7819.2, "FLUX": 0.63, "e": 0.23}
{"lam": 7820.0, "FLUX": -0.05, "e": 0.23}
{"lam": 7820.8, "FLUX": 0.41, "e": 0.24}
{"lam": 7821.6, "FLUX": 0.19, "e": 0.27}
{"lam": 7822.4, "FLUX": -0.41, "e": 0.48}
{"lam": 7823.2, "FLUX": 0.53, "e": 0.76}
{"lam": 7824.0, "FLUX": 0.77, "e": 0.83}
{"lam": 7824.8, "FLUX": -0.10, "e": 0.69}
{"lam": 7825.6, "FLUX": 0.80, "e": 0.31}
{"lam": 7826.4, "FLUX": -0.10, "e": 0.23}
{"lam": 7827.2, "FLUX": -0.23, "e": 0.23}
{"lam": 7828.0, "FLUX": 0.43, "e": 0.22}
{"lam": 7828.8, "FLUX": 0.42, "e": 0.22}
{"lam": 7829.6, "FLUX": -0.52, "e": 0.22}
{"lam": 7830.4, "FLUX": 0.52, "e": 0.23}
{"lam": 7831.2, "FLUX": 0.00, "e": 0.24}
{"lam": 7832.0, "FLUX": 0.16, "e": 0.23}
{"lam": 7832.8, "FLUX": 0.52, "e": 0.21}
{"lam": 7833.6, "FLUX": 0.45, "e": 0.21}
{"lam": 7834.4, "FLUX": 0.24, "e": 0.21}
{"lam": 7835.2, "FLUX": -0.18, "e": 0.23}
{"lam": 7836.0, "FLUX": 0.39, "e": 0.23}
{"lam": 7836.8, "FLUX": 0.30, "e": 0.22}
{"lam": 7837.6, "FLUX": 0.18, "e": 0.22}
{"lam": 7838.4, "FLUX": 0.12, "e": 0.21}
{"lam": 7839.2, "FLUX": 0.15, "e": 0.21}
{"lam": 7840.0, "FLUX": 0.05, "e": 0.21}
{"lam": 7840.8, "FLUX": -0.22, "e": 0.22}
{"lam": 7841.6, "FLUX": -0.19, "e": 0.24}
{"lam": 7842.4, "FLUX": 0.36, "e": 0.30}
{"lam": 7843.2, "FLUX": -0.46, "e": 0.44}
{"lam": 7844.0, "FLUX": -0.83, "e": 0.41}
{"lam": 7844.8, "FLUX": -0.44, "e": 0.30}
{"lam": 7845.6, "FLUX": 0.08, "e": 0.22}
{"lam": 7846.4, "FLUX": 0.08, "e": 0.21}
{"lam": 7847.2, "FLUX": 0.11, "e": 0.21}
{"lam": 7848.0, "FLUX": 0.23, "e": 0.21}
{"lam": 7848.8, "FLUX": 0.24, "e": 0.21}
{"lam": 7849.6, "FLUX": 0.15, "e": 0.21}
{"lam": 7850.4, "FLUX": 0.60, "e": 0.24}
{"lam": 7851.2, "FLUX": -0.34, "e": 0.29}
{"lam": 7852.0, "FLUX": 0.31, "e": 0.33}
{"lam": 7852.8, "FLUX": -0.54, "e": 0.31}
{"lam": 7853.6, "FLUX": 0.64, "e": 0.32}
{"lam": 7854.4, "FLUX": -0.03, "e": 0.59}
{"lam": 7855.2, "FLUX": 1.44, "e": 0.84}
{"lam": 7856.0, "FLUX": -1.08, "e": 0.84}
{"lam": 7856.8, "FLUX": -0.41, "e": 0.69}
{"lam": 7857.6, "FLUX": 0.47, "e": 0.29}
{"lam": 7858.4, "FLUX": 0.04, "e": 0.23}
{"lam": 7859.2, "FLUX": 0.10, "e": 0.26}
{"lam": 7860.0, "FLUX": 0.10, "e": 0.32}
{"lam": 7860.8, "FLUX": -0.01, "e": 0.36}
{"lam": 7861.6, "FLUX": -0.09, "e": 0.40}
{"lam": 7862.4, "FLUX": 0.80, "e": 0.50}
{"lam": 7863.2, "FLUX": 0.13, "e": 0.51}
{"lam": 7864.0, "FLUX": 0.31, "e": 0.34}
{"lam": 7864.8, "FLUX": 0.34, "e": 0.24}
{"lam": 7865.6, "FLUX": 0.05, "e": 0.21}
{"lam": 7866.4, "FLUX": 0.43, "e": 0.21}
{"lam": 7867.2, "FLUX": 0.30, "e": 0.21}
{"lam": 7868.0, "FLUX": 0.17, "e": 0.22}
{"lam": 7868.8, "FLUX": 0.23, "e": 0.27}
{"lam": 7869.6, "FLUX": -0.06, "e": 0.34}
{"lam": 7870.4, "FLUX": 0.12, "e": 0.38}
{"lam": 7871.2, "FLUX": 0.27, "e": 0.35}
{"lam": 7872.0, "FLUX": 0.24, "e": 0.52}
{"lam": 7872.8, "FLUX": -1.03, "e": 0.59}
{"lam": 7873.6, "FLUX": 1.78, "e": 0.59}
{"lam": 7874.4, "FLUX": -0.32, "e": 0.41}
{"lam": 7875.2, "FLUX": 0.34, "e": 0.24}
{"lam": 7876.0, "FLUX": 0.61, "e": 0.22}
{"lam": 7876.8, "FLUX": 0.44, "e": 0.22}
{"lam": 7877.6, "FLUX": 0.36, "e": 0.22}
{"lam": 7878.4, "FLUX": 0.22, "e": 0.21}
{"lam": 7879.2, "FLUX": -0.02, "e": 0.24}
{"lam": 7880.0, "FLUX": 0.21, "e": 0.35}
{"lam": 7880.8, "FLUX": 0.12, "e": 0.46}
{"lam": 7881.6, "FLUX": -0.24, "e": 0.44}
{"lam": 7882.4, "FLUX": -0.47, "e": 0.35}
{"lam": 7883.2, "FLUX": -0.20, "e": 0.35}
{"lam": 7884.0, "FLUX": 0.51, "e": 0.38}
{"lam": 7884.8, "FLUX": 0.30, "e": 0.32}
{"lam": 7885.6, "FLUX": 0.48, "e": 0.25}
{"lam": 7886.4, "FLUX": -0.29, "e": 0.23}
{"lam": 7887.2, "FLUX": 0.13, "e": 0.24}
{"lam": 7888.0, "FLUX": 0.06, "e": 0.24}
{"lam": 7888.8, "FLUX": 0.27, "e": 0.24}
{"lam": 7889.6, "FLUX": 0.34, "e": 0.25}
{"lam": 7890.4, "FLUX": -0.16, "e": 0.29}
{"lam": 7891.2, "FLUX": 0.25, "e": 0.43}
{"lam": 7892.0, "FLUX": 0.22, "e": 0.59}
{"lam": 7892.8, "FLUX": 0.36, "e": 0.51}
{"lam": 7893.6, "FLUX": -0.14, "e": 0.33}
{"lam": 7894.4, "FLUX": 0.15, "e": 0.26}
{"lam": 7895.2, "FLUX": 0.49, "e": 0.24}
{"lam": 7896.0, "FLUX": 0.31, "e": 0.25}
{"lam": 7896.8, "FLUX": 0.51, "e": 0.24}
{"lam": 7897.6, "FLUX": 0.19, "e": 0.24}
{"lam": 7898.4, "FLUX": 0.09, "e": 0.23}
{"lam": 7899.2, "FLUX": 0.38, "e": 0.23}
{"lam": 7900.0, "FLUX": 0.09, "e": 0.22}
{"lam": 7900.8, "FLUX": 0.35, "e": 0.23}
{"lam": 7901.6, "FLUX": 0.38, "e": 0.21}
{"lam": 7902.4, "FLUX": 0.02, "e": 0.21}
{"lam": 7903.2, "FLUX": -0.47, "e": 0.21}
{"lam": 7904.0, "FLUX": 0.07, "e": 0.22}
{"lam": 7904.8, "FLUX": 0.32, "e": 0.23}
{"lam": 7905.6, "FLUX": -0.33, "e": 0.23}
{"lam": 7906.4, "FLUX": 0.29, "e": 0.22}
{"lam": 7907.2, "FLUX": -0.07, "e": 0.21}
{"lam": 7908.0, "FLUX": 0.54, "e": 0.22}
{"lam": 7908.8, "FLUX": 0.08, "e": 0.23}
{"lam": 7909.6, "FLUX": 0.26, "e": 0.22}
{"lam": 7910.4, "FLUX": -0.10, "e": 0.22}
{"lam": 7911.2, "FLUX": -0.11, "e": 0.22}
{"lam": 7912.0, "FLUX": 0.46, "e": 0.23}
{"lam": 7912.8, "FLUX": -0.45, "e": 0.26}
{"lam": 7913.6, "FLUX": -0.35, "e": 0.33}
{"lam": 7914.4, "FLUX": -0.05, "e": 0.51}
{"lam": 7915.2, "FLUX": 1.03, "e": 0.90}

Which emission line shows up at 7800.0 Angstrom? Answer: [O II] 3727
